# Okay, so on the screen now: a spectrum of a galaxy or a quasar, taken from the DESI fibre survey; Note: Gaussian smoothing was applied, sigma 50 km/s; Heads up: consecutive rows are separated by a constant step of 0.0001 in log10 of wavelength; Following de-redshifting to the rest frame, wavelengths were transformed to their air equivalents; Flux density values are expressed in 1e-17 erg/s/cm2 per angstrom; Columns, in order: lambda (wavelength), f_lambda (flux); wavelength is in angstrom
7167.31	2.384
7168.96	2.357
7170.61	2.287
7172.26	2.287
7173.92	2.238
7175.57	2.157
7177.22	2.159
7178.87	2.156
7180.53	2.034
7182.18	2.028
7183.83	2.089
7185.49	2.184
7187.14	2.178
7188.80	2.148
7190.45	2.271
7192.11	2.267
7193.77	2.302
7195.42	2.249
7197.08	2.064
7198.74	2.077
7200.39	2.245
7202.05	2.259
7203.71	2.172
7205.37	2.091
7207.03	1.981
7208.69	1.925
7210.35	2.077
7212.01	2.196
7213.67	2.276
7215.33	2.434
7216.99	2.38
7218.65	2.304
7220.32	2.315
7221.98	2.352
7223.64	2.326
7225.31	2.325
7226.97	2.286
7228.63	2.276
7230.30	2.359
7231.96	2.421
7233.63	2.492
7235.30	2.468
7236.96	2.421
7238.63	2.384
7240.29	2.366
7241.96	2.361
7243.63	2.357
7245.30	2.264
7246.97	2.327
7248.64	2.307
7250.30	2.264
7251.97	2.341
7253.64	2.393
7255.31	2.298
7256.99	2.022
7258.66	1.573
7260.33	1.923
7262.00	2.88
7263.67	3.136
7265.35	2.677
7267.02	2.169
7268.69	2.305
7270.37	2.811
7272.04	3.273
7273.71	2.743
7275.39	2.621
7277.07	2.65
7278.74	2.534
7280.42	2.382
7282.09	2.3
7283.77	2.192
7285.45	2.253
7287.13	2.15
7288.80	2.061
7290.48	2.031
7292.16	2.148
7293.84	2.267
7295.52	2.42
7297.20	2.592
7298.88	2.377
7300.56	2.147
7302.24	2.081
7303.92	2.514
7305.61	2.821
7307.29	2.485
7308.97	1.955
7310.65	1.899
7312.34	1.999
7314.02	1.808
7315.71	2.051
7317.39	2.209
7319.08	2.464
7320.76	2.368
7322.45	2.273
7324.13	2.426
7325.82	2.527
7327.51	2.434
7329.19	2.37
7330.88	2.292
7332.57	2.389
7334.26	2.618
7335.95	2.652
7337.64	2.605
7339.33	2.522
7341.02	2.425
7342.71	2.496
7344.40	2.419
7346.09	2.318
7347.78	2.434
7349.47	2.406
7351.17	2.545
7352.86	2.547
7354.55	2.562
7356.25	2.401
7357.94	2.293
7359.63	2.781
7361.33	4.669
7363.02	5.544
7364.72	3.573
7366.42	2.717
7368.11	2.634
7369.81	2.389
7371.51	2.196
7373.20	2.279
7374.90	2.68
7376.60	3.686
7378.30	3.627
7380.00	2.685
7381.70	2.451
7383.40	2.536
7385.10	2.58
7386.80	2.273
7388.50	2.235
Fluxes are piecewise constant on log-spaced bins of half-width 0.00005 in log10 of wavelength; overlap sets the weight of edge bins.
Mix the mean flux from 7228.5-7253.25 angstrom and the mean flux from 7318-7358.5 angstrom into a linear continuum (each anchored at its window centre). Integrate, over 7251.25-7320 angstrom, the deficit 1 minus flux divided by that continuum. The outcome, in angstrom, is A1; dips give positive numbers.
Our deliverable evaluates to 1.8 angstrom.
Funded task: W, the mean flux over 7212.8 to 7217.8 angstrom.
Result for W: 2.36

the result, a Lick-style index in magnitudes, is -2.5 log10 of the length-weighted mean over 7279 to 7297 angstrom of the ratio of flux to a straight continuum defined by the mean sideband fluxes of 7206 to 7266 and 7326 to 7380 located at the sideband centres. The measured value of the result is 0.122 mag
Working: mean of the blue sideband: 2.32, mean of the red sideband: 2.75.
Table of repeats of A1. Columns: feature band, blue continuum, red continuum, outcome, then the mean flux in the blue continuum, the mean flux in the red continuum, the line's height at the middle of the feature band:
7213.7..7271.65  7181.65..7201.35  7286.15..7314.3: -4.4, 2.18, 2.23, 2.2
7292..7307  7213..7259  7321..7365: 0.9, 2.32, 2.7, 2.54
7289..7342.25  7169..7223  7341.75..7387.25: 6.2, 2.2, 2.81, 2.63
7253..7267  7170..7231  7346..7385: 0.6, 2.21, 2.87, 2.45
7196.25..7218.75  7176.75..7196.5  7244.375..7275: 0.7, 2.17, 2.43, 2.25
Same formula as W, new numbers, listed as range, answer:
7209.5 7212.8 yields 2.13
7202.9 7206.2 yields 2.13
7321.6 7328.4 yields 2.42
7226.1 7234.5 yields 2.37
